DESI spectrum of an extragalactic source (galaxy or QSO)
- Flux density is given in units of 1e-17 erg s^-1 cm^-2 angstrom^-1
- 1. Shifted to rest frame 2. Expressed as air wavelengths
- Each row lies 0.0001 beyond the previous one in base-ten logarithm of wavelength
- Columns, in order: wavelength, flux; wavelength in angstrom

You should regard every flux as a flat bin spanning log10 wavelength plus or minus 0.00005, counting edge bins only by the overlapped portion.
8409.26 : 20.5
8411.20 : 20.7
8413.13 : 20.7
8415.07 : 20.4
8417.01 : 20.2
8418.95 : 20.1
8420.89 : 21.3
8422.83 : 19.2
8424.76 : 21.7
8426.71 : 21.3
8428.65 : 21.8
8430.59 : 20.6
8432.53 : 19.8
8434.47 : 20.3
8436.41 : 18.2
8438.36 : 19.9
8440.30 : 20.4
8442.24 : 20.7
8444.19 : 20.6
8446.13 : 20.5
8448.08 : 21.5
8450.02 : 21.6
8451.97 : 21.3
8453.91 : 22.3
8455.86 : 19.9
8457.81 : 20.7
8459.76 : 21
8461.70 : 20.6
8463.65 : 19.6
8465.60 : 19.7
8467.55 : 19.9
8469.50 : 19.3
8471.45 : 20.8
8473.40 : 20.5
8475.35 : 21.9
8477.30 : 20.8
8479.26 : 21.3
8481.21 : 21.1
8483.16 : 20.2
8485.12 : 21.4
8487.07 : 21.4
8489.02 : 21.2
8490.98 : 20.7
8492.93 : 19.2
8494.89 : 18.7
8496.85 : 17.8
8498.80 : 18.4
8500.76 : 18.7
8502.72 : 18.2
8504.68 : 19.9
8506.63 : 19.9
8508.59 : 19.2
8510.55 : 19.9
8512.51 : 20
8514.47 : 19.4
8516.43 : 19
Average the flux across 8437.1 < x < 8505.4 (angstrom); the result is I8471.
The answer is 20.3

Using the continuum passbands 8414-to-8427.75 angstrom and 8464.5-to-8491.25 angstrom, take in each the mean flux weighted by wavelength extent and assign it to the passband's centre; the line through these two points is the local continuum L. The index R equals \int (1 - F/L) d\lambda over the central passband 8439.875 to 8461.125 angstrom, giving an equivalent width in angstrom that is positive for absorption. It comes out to -0.3 angstrom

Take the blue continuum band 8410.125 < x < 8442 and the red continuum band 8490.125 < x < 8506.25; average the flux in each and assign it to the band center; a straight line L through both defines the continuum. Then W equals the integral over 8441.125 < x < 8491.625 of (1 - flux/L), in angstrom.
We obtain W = -3.0 angstrom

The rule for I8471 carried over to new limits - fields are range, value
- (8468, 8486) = 20.8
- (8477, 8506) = 19.9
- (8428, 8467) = 20.5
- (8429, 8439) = 19.9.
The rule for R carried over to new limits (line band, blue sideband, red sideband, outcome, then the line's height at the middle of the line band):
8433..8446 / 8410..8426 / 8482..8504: 0.2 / 20.3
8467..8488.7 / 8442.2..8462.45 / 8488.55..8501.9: -1.0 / 19.9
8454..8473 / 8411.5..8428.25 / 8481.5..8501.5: -0.1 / 20.2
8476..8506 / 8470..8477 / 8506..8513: 0.6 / 20.3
